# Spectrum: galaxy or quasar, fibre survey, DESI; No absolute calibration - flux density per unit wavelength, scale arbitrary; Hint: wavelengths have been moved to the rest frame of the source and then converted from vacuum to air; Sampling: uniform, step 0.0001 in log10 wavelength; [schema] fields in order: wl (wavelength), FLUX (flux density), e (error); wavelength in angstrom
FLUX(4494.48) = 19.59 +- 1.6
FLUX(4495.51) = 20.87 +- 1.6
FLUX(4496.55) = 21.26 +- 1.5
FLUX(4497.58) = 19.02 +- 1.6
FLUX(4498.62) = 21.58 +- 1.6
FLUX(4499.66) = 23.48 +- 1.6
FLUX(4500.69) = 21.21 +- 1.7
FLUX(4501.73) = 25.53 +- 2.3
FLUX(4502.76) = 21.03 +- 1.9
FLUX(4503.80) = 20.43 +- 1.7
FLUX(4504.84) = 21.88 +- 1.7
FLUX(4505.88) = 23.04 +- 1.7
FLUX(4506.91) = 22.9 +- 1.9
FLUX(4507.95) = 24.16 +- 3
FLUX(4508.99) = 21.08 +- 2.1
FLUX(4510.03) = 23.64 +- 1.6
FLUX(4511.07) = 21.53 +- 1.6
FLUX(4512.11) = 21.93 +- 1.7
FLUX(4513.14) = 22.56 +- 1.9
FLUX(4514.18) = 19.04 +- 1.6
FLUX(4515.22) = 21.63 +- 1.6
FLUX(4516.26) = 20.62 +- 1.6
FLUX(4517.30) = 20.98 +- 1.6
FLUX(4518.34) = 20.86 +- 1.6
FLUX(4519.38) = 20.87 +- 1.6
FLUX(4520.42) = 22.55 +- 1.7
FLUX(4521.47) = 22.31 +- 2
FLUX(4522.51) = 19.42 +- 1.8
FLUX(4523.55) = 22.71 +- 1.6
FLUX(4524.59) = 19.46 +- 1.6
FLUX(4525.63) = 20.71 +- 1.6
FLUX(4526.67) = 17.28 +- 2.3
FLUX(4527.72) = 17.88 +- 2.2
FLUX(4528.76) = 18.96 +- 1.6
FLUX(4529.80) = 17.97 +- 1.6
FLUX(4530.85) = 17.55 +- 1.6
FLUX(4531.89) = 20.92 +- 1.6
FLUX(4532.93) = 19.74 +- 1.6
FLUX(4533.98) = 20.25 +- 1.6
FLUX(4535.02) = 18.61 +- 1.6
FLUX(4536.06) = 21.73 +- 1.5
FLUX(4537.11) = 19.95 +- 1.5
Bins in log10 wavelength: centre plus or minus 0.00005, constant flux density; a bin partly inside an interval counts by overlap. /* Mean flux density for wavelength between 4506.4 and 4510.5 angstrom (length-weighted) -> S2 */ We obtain 22.9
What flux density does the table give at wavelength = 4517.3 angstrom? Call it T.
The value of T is 20.98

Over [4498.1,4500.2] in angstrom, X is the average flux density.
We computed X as 22.5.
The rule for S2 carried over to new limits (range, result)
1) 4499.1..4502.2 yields 23.3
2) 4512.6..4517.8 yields 21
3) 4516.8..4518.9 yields 20.9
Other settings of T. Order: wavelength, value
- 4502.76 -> 21.03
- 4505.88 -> 23.04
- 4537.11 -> 19.95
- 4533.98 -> 20.25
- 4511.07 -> 21.53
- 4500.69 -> 21.21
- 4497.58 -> 19.02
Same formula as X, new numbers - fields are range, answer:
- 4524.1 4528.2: 18.8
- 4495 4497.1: 21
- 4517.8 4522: 21.6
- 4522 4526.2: 20.6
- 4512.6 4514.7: 20.9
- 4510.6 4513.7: 22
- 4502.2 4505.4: 21.2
